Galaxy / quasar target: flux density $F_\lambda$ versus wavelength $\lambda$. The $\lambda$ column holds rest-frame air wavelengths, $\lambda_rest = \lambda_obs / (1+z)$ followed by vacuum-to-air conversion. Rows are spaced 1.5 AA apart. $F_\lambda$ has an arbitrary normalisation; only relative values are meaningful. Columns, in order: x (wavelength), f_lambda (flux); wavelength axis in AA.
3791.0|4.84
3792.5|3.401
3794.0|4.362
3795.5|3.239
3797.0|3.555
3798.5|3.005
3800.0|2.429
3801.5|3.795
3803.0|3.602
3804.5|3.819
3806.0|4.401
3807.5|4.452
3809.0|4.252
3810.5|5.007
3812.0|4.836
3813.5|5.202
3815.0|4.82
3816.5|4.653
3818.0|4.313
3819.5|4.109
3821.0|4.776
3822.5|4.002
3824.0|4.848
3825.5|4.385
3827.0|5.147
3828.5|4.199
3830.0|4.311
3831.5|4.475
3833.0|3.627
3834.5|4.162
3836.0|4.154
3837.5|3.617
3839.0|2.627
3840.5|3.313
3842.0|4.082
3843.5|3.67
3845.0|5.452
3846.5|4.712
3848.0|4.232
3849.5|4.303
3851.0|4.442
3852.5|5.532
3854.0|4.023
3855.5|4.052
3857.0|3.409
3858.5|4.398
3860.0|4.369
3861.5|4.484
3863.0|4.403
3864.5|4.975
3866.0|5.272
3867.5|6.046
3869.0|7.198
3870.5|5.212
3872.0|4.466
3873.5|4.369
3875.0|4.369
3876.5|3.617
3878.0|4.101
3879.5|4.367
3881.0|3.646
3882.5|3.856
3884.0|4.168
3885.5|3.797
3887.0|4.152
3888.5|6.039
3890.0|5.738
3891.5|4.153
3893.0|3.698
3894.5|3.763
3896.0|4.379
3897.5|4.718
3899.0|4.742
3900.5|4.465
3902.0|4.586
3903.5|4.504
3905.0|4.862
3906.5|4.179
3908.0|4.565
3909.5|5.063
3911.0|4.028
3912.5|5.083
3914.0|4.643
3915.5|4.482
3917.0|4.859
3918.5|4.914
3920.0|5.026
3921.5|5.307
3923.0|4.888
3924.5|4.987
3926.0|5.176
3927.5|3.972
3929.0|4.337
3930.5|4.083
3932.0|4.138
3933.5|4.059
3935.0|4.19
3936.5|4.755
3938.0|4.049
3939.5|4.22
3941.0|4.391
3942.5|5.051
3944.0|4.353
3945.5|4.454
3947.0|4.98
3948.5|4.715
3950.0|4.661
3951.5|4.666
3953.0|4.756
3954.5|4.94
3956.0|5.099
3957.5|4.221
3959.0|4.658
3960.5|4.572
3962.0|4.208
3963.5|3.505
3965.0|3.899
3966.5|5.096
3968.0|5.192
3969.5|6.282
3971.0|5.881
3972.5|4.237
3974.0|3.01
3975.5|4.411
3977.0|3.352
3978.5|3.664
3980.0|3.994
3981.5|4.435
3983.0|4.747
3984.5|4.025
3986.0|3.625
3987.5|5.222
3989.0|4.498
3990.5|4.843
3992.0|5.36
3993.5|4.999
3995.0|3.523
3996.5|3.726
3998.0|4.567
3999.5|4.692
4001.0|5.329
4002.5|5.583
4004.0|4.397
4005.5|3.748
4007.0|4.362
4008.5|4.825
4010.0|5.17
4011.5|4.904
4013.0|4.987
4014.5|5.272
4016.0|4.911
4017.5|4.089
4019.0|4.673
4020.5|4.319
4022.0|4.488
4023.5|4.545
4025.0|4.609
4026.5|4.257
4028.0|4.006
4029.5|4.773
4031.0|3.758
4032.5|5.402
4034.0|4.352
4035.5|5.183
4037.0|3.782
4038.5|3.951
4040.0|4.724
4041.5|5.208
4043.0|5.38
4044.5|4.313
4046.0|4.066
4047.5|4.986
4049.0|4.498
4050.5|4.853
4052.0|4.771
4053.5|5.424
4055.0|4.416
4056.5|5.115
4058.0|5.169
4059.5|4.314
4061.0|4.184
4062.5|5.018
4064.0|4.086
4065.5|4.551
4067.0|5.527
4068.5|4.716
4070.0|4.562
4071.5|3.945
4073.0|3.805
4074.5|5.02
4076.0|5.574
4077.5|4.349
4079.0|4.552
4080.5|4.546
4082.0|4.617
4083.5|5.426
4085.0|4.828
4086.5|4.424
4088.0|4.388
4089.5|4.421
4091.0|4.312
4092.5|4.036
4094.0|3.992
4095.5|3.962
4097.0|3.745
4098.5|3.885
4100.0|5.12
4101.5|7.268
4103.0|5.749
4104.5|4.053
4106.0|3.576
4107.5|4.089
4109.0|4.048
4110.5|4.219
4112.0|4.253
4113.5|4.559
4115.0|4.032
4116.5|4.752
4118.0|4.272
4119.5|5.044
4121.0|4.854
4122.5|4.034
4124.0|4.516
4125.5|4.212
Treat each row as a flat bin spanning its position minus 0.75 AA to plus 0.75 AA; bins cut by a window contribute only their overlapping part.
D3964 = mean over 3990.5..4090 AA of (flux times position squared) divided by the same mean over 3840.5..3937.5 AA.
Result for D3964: 1.1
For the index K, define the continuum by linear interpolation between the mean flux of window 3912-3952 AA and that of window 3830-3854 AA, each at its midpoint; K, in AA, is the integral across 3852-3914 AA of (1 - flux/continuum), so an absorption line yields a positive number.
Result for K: -2.8 AA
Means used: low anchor 4.16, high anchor 4.61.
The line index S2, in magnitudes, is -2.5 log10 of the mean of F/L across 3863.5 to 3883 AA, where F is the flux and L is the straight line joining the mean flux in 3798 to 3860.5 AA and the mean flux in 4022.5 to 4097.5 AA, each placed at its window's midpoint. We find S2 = -0.11 mag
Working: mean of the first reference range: 4.22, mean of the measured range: 4.74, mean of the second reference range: 4.57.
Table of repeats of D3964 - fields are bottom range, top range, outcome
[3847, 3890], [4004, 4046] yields 1.09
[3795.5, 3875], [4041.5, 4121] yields 1.20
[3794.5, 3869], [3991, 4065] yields 1.19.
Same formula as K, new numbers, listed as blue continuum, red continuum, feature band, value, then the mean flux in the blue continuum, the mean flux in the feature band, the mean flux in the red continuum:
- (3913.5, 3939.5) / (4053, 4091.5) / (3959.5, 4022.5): 0.98 AA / 4.57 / 4.54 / 4.66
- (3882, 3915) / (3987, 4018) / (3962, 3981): 1.16 AA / 4.51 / 4.37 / 4.72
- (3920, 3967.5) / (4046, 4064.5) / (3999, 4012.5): -0.42 AA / 4.54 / 4.78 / 4.72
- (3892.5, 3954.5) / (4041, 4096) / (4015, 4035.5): 0.44 AA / 4.56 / 4.51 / 4.63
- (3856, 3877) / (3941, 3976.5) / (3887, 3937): 0.93 AA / 4.76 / 4.61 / 4.63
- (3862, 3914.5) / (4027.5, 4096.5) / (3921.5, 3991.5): 1.51 AA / 4.61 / 4.5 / 4.59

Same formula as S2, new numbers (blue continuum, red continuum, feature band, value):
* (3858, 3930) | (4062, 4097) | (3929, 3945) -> 0.07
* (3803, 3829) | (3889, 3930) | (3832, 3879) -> 0.04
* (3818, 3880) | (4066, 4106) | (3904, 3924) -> -0.07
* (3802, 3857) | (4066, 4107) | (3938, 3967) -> -0.02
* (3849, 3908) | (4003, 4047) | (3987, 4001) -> -0.02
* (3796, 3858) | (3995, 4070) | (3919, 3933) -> -0.06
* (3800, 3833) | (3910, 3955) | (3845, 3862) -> 0.01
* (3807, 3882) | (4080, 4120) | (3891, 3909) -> 0.02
